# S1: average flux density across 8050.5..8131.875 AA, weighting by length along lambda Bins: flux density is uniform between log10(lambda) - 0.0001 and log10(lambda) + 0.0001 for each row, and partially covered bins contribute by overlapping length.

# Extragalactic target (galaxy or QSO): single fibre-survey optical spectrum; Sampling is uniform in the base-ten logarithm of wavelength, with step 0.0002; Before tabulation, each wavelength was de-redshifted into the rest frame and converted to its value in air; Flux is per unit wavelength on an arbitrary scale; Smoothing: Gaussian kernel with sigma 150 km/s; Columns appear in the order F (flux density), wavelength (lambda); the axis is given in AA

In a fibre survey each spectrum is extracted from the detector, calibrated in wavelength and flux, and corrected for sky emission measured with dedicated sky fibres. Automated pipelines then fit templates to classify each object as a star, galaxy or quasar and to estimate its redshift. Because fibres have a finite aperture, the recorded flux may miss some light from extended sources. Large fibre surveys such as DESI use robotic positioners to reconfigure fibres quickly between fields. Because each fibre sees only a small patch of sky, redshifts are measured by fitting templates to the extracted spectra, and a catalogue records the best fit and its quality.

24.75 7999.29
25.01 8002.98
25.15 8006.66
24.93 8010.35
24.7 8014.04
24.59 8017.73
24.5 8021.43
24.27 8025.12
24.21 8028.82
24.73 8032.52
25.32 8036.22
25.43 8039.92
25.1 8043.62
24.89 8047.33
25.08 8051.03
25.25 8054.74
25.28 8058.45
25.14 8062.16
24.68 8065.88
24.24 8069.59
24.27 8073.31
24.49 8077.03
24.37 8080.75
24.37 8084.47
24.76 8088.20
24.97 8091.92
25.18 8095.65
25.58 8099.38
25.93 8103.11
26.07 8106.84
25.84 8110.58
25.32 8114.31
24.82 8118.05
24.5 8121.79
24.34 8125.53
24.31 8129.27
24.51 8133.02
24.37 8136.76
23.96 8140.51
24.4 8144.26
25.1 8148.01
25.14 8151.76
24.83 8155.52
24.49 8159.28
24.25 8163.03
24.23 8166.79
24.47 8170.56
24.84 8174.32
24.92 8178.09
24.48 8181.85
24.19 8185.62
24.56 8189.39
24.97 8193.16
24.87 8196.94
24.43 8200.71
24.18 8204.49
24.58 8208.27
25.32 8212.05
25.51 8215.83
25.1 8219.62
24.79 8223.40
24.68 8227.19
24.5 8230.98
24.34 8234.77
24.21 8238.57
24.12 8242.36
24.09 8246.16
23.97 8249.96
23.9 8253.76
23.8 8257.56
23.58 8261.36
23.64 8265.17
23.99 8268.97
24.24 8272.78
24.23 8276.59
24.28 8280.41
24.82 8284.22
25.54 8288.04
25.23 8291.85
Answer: 24.9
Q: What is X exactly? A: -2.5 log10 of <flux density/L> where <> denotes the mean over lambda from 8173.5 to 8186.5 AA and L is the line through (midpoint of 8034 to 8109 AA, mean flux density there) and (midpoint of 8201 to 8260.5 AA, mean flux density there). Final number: 0.001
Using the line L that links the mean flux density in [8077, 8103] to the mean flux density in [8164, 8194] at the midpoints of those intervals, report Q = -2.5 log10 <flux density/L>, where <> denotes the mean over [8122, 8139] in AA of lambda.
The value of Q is 0.02 mag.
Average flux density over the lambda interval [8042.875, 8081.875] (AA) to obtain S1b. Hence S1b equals 24.8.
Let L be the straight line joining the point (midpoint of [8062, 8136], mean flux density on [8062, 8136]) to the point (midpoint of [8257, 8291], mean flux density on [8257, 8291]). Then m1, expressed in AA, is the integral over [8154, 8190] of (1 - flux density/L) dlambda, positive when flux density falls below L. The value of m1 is 0.2 AA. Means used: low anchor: 24.9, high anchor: 24.3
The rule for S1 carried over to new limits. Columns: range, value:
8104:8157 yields 24.8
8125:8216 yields 24.6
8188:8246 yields 24.7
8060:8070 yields 24.8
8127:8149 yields 24.4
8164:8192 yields 24.5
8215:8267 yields 24.3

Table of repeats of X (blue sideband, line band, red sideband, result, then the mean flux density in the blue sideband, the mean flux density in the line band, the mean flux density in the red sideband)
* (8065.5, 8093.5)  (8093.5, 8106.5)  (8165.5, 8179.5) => -0.05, 24.5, 25.6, 24.6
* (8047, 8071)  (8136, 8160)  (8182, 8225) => 0.01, 25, 24.6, 24.8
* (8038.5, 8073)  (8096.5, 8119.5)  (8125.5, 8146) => -0.05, 25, 25.6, 24.3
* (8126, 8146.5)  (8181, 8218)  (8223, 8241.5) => -0.01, 24.3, 24.7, 24.5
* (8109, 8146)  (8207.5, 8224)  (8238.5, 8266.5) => -0.04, 24.6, 25.1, 23.9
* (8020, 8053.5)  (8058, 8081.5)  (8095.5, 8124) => 0.02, 24.9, 24.6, 25.4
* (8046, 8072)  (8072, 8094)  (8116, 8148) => 0.01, 24.9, 24.5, 24.4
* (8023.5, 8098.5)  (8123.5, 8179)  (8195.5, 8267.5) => 0.00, 24.8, 24.5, 24.4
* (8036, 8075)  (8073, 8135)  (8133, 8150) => -0.01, 25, 24.9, 24.5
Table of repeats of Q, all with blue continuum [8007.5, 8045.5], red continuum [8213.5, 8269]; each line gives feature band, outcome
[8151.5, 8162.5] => -0.01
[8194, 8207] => -0.01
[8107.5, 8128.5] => -0.02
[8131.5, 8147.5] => 0.01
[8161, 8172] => 0.01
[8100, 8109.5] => -0.06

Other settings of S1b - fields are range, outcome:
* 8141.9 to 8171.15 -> 24.6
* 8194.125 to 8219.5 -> 24.8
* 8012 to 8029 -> 24.5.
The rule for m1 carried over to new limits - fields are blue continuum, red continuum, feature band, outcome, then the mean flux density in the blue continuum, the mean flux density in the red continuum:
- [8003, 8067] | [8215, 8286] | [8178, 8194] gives -0.1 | 24.9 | 24.3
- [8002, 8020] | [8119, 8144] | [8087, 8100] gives -0.3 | 24.9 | 24.4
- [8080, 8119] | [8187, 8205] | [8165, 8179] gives 0.1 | 25.2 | 24.6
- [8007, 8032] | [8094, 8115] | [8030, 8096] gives 0.8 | 24.6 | 25.7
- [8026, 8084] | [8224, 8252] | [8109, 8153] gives -0.2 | 24.8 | 24.3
